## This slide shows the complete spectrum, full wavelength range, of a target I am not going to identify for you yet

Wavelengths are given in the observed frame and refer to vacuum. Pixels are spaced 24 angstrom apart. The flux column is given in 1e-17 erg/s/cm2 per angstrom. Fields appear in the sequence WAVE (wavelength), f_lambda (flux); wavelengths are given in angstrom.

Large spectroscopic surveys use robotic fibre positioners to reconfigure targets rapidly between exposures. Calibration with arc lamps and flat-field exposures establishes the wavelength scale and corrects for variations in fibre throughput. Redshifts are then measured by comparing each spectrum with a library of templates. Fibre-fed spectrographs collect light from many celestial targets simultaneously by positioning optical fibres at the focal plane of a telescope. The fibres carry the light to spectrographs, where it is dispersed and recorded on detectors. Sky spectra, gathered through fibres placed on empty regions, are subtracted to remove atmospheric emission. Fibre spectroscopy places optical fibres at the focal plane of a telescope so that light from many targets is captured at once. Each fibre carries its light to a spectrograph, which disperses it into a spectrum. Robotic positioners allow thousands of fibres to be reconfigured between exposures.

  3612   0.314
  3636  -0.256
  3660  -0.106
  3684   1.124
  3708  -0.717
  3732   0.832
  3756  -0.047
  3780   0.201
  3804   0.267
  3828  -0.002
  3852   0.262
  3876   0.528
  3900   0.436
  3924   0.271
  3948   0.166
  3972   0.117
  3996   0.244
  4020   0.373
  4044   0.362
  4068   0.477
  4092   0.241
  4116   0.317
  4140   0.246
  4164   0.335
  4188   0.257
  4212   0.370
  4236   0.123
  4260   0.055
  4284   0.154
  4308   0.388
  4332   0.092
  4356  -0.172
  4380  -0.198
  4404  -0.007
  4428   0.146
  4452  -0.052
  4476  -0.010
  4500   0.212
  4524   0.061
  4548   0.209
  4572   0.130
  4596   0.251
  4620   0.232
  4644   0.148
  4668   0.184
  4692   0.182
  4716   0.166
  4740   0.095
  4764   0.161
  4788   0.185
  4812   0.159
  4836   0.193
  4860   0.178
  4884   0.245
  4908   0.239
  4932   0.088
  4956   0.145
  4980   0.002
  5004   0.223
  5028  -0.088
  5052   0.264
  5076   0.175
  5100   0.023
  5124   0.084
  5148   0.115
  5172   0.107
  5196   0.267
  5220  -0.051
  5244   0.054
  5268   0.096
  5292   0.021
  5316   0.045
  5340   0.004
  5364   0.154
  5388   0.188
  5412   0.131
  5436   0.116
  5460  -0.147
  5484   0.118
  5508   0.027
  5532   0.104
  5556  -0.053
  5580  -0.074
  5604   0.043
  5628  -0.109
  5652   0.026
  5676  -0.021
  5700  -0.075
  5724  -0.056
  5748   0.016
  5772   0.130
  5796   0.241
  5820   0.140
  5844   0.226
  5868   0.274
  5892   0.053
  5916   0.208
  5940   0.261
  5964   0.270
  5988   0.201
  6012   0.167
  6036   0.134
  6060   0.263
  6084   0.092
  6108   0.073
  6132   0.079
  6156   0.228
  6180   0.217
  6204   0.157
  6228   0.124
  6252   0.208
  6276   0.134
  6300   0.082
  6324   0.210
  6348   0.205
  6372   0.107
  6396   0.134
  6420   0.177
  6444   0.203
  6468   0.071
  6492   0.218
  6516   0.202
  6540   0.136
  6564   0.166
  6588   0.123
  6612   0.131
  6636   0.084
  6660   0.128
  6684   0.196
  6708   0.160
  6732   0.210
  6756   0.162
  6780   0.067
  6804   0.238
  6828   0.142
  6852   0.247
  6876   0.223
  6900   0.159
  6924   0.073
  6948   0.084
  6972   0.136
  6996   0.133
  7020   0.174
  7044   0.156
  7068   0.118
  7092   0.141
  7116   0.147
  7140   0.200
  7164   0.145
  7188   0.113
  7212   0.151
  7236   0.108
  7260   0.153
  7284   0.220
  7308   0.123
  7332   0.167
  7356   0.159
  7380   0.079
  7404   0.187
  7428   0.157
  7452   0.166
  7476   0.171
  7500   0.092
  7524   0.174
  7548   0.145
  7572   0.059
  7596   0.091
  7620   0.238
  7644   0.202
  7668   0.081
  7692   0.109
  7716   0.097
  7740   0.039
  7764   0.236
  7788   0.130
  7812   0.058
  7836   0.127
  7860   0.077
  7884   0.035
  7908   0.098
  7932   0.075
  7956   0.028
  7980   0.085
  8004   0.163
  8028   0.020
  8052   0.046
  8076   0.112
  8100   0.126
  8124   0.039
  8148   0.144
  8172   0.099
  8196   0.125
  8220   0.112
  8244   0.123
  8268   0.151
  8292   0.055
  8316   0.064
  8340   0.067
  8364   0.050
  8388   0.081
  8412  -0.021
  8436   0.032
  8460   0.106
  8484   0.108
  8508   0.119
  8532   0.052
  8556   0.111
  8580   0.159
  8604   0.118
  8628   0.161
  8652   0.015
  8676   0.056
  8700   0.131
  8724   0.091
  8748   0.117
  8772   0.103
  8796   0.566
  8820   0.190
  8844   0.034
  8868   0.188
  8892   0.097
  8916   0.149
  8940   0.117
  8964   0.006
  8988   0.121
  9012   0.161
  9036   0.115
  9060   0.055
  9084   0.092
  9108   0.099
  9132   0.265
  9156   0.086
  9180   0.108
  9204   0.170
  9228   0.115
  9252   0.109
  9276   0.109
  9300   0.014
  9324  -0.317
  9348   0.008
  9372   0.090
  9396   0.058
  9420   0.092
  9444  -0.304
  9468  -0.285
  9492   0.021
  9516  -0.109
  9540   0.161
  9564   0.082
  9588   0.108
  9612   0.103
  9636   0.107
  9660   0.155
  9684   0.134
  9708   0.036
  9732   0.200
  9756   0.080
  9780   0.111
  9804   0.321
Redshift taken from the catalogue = 1.361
